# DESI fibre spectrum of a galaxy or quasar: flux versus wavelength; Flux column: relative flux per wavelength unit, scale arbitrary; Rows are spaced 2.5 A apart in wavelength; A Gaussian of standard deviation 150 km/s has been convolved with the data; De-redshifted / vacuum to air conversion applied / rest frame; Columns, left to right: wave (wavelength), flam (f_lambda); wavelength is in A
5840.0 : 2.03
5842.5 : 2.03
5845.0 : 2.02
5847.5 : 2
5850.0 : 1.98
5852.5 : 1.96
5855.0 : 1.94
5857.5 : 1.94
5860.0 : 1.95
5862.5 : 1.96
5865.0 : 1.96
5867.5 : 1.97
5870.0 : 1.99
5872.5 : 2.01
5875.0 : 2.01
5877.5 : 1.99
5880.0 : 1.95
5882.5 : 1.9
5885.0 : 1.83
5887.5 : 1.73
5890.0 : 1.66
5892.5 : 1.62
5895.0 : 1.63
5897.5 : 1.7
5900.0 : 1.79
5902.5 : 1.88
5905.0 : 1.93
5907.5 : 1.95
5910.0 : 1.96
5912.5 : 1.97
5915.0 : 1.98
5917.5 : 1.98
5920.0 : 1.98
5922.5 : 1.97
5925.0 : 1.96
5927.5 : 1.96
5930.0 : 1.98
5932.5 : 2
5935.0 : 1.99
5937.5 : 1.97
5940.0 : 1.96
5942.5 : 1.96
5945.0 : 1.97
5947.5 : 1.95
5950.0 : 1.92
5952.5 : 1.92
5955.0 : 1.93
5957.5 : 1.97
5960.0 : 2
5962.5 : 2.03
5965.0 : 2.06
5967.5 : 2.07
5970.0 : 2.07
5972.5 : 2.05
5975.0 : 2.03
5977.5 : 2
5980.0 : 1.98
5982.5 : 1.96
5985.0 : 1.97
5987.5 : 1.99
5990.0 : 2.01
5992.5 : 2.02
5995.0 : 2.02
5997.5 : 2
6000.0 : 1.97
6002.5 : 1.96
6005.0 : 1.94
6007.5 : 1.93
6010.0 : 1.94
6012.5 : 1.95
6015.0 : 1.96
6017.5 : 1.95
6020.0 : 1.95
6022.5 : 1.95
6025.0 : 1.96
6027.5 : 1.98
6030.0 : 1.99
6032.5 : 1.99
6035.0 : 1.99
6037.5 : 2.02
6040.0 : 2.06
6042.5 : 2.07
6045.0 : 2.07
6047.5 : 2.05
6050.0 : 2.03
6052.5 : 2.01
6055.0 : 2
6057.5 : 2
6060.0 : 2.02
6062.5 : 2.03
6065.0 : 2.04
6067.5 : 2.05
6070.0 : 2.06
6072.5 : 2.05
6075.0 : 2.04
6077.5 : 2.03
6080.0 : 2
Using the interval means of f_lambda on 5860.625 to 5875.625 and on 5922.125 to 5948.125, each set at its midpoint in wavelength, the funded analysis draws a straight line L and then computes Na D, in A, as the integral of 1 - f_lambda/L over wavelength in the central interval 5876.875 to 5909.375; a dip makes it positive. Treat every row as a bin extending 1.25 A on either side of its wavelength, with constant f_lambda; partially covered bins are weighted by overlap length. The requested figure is 2.7 A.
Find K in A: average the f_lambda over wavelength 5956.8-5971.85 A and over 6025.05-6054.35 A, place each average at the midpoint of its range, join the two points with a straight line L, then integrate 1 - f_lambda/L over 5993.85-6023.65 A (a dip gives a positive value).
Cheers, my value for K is 1.0 A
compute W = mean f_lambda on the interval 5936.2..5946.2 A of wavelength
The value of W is 1.97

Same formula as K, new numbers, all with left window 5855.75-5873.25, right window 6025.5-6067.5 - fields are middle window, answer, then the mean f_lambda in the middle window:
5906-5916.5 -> 0.09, 1.96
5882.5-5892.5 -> 1.16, 1.74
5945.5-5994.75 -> 0.05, 2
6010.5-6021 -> 0.32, 1.95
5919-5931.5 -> 0.09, 1.97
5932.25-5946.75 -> 0.12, 1.97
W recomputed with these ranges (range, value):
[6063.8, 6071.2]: 2.05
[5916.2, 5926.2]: 1.97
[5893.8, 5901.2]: 1.71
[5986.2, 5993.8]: 2.01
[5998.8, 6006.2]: 1.96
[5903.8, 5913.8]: 1.95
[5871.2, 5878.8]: 2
